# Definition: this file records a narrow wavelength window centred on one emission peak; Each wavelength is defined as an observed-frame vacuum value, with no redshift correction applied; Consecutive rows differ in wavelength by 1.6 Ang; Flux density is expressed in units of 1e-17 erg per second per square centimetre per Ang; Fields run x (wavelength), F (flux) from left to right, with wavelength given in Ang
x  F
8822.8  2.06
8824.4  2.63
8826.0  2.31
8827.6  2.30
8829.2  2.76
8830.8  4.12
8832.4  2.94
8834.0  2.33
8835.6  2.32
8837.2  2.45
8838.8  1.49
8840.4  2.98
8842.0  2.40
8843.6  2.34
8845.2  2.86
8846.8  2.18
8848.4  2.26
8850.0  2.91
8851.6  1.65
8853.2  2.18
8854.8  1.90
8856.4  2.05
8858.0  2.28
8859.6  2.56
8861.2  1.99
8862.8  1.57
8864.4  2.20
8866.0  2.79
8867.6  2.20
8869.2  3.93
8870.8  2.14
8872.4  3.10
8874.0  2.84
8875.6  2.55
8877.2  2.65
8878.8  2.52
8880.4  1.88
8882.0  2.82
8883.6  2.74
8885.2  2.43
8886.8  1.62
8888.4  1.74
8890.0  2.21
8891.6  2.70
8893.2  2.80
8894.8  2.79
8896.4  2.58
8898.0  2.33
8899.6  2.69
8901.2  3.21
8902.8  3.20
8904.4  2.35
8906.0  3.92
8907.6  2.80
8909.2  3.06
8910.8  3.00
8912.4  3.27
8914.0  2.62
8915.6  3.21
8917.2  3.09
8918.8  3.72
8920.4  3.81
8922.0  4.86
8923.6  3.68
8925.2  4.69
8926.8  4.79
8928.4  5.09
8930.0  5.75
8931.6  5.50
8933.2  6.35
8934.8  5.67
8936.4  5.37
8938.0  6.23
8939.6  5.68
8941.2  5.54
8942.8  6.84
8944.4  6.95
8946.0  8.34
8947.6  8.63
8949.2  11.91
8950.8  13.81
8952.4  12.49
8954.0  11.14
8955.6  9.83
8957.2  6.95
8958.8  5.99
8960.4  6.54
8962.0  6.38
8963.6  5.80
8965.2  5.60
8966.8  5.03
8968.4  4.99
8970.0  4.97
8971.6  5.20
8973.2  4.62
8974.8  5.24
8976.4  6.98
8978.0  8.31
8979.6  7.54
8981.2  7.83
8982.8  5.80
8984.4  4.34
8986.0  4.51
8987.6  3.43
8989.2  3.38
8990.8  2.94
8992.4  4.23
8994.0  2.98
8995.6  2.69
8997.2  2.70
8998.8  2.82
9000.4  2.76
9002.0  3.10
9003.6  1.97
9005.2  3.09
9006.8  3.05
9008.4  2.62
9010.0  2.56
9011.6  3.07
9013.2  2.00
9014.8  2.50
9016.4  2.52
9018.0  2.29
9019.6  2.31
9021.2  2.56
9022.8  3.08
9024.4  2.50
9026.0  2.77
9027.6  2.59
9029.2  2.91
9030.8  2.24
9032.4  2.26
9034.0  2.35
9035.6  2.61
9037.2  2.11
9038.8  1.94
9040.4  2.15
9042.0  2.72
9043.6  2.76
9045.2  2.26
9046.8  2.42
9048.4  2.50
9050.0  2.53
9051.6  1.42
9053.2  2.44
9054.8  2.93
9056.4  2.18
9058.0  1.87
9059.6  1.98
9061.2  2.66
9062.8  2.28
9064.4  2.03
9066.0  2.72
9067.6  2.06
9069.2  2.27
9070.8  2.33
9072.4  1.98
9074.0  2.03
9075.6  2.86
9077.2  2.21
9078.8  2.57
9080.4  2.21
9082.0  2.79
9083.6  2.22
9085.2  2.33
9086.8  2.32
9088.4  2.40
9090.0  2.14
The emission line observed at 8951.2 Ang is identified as H-alpha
